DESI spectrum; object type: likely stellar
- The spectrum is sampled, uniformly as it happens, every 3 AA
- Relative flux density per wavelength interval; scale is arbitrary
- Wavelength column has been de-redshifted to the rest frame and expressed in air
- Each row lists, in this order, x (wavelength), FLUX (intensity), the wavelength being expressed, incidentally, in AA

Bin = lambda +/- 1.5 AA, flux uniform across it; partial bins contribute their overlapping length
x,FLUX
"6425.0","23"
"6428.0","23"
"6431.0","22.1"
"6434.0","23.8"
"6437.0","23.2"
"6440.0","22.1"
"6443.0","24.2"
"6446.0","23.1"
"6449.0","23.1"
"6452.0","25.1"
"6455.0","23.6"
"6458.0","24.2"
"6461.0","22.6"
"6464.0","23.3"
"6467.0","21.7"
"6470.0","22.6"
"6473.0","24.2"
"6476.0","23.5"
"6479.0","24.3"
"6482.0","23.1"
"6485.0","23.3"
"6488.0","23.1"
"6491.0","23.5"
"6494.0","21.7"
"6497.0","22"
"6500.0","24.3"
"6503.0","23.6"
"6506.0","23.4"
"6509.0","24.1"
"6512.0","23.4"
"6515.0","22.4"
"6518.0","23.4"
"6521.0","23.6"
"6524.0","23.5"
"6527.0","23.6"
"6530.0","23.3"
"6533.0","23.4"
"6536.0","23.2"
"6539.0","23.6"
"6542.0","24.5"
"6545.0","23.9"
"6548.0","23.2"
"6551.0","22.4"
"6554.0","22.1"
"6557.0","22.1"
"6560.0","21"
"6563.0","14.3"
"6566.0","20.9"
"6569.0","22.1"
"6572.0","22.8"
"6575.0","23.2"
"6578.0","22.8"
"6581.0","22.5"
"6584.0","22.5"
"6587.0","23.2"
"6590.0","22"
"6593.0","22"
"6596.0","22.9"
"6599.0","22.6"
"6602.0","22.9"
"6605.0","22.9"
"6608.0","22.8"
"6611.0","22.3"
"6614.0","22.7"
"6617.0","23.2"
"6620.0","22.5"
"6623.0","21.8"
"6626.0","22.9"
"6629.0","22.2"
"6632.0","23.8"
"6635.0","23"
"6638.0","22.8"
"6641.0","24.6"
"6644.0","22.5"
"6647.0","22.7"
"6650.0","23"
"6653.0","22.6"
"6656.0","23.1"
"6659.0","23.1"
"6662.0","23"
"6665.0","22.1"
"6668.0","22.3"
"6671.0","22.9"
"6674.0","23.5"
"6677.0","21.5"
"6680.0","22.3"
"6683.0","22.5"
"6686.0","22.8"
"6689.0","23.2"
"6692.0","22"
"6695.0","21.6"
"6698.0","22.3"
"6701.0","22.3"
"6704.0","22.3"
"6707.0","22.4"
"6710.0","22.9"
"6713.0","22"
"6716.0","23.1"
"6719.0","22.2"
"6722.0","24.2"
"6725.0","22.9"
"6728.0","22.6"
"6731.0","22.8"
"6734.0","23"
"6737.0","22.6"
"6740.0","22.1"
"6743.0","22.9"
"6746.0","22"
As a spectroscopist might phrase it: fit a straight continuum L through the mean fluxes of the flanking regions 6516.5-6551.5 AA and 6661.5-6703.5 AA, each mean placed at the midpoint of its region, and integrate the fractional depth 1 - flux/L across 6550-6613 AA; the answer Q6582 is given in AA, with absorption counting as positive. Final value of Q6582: 3.1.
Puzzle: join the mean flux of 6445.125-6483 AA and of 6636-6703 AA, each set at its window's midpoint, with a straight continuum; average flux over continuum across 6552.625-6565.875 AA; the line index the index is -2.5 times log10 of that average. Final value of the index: 0.16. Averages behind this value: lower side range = 23.4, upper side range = 22.7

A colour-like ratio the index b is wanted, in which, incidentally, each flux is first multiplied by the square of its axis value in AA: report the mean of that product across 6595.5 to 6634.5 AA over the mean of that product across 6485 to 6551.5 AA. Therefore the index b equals 1.0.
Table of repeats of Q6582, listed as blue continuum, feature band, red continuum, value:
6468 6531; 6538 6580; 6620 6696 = 1.9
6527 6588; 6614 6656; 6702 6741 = -0.7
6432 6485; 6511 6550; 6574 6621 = -0.7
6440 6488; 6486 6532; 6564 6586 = -0.7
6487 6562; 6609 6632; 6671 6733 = 0.2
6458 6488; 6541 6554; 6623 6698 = -0.2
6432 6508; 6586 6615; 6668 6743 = 0.4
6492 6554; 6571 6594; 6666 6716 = 0.4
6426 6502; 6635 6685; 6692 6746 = -0.1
